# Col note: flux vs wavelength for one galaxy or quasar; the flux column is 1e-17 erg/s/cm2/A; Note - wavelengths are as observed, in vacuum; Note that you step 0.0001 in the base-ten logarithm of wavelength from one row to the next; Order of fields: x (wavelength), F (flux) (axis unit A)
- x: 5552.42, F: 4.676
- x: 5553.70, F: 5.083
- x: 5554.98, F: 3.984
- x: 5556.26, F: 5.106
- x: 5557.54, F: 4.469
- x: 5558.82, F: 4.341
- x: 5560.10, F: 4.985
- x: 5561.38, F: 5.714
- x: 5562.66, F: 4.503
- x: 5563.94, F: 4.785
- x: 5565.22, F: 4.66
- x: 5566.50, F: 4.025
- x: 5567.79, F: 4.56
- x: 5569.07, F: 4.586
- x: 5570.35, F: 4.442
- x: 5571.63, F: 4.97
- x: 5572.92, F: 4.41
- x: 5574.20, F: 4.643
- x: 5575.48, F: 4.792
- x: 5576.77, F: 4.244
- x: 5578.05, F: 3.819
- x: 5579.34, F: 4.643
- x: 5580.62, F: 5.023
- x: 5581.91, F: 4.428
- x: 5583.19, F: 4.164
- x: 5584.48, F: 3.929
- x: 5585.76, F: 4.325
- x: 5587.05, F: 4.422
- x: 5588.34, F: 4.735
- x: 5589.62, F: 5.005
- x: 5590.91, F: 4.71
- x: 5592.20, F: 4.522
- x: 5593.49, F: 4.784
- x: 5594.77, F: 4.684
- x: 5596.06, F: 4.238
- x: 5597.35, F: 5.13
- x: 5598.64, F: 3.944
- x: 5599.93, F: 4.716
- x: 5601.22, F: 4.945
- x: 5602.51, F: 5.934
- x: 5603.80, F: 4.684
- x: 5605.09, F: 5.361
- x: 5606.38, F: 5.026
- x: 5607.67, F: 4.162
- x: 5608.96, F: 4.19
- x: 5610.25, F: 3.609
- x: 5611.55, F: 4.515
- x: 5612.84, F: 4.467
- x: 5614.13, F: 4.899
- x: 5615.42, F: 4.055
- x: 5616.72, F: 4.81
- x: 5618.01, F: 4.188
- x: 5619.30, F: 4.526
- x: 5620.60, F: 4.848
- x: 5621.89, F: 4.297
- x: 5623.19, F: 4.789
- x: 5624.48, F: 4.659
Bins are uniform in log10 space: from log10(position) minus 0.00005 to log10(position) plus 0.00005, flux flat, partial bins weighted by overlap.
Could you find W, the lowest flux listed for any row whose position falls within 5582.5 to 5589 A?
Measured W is 3.929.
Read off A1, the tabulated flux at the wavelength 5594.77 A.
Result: 4.684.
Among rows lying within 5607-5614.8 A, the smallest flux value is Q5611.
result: 3.609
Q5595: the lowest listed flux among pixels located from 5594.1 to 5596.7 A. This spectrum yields 4.238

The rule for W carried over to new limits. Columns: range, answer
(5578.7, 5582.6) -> 4.428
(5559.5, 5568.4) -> 4.025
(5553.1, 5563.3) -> 3.984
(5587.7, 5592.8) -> 4.522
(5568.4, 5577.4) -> 4.244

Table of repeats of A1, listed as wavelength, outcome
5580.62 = 5.023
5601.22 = 4.945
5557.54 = 4.469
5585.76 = 4.325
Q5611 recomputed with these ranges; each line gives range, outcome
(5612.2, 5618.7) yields 4.055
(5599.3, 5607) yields 4.684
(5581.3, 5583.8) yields 4.164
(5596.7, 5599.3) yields 3.944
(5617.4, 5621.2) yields 4.188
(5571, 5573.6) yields 4.41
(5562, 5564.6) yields 4.503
